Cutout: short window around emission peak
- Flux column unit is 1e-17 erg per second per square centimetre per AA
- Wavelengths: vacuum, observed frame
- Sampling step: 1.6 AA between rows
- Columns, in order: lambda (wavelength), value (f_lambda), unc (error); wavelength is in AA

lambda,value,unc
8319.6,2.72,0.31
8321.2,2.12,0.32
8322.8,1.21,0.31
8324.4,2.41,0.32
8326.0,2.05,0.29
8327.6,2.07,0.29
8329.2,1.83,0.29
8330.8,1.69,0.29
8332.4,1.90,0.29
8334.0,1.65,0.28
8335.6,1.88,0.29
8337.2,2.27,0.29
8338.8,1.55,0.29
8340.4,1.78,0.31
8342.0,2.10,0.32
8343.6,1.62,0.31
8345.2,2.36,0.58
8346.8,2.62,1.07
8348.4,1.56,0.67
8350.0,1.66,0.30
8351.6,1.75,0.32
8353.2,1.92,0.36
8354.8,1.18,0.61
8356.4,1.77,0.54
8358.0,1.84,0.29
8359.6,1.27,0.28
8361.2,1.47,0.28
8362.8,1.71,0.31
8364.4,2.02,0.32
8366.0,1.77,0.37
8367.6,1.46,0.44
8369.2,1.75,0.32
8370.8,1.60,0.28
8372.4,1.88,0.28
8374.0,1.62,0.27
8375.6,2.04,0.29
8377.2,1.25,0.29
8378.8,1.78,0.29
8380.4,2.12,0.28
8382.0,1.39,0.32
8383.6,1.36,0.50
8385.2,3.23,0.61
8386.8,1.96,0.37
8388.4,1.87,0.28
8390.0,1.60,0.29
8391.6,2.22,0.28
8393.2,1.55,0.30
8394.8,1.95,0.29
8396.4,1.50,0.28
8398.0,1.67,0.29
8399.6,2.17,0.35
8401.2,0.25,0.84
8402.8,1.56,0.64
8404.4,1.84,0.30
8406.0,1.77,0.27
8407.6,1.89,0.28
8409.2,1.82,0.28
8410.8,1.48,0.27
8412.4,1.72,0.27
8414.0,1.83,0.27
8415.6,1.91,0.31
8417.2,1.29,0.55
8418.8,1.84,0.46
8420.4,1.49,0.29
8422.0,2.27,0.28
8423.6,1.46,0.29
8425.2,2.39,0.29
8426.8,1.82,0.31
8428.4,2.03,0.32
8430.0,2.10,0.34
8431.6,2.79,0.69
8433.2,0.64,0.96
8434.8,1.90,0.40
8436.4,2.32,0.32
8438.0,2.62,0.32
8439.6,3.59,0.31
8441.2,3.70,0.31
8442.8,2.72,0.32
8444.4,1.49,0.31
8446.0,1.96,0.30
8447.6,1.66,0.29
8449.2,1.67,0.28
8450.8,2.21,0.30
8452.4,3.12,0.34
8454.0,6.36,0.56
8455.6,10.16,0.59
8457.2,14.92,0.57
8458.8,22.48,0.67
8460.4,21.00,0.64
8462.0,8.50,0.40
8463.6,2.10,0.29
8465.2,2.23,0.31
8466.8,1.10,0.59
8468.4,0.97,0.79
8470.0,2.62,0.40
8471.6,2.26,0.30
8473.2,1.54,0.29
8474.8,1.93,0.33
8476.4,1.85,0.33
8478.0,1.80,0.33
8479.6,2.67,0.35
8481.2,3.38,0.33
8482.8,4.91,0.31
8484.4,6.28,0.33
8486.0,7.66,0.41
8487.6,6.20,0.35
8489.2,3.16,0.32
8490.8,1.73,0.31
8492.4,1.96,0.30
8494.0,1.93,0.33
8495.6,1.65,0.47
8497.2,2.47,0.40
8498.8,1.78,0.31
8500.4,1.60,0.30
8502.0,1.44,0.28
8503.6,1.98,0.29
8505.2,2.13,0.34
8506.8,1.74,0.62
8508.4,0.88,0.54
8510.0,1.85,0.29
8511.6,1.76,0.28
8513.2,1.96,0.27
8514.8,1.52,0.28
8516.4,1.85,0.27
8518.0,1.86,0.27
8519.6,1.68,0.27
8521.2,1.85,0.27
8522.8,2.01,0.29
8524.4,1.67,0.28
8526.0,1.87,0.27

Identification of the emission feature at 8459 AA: H-alpha 6563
